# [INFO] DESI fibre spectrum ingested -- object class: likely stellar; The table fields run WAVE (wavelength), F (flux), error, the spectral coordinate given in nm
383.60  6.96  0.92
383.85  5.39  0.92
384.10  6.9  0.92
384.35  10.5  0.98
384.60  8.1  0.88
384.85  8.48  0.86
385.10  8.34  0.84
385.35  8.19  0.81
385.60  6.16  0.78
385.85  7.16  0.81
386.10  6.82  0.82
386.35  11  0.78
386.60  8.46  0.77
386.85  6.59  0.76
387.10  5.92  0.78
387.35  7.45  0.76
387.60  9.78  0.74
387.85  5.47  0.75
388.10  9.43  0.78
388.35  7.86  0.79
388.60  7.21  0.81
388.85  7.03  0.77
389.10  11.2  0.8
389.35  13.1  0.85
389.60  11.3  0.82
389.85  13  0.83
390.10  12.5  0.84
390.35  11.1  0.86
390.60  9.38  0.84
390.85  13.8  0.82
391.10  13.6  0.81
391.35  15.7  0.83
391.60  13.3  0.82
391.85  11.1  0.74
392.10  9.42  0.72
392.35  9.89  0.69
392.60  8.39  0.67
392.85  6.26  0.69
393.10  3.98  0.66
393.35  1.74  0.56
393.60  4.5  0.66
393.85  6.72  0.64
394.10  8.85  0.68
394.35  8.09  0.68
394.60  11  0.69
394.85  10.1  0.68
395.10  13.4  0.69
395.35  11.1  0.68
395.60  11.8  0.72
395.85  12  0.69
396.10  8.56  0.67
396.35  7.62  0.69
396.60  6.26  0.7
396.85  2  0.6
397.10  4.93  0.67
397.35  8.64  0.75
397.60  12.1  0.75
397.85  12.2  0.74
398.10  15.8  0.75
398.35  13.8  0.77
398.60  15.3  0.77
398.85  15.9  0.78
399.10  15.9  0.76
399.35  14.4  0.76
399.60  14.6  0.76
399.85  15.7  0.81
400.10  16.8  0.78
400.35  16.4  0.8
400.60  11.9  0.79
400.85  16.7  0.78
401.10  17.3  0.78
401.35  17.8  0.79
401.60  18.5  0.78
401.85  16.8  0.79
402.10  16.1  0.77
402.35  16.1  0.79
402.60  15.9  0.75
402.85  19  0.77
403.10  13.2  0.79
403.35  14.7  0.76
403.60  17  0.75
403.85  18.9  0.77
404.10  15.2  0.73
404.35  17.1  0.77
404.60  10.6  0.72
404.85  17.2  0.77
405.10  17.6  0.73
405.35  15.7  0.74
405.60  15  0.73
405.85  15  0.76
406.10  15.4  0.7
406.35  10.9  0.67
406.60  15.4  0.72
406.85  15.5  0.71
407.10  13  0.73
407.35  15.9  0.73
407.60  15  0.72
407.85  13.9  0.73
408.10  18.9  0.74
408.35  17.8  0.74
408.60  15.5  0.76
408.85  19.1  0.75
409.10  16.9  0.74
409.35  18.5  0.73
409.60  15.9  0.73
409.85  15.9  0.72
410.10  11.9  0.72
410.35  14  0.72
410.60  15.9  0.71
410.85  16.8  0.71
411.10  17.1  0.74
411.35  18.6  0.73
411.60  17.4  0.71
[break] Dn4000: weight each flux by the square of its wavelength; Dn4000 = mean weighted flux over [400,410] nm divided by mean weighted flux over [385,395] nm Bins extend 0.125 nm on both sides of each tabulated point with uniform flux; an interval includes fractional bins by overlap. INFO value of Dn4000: 1.91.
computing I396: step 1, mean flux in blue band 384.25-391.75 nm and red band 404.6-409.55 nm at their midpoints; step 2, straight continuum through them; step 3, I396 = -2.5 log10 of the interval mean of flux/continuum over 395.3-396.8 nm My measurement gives 0.31 mag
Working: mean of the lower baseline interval 9.6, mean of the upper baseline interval 15.8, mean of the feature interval 9.1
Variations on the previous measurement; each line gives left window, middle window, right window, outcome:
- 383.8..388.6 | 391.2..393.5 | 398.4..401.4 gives 0.25 mag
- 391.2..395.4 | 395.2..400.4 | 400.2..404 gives 0.09 mag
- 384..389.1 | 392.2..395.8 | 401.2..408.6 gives 0.32 mag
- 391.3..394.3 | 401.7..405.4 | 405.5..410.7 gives -0.21 mag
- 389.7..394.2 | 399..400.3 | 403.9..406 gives -0.18 mag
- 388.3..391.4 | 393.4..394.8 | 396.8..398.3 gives 0.34 mag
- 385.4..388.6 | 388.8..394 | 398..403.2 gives 0.02 mag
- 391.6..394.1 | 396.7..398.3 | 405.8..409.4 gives 0.07 mag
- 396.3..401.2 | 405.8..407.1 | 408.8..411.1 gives 0.06 mag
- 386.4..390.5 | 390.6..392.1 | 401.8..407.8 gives -0.23 mag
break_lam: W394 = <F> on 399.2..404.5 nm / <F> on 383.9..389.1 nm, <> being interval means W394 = 2.05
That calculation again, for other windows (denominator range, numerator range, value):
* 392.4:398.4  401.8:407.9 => 1.78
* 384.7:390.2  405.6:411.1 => 1.79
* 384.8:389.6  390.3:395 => 1.13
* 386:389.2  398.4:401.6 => 1.97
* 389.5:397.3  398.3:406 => 1.69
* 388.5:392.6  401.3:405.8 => 1.43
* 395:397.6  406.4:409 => 1.81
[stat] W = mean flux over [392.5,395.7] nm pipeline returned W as 8.12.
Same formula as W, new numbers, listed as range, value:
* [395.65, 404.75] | 13.9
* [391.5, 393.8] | 7.53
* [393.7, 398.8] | 10.1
